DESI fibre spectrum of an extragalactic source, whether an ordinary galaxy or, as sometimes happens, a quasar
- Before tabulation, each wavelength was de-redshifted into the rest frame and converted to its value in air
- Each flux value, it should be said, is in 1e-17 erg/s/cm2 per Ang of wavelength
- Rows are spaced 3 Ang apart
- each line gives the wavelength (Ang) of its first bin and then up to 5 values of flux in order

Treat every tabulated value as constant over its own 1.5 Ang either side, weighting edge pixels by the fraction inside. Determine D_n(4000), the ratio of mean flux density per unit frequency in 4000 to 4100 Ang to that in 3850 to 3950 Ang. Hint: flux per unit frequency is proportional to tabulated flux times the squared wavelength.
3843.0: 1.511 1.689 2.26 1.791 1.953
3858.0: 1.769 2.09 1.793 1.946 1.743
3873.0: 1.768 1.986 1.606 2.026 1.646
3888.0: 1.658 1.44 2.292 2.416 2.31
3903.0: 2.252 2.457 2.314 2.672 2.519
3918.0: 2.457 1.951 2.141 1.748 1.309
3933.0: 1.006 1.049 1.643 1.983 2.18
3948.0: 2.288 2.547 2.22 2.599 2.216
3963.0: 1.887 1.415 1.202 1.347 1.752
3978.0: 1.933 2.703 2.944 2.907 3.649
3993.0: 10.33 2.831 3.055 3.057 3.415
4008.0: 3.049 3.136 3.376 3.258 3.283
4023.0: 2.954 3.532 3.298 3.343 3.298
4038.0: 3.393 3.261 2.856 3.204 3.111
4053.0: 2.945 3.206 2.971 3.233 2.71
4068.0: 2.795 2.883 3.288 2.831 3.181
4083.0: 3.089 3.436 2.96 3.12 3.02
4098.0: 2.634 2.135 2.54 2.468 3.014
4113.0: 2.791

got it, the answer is 1.72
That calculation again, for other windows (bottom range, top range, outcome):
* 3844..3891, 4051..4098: 1.84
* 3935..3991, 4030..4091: 1.53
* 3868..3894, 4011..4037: 2.00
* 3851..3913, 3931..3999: 1.31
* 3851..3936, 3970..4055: 1.77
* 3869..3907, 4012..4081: 1.73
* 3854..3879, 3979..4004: 2.22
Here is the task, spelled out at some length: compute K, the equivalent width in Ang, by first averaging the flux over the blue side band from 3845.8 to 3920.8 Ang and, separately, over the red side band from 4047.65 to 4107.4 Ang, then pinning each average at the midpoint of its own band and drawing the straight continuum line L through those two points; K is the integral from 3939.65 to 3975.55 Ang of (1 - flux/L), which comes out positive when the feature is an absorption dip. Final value 6.2 Ang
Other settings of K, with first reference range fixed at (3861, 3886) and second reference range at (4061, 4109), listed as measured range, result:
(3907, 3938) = 2.18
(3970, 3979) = 2.71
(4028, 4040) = -3.16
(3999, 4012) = -3.43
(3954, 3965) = 0.33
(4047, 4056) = -1.20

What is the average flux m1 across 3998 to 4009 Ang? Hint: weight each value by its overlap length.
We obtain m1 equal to 3.15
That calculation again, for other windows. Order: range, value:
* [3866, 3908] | 1.97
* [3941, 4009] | 2.76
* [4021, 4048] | 3.24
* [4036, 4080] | 3.06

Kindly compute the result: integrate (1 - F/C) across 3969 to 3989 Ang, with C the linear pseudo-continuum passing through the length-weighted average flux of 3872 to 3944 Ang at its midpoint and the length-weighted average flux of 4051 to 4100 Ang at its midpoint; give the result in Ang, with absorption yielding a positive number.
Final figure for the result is 1.6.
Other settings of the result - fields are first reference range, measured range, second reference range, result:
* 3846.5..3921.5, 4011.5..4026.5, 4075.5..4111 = -4.0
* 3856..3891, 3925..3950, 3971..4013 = 9.1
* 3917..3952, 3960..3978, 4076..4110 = 3.9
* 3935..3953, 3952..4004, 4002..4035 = -4.2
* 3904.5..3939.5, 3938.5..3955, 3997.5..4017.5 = 1.0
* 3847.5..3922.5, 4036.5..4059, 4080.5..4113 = -3.9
